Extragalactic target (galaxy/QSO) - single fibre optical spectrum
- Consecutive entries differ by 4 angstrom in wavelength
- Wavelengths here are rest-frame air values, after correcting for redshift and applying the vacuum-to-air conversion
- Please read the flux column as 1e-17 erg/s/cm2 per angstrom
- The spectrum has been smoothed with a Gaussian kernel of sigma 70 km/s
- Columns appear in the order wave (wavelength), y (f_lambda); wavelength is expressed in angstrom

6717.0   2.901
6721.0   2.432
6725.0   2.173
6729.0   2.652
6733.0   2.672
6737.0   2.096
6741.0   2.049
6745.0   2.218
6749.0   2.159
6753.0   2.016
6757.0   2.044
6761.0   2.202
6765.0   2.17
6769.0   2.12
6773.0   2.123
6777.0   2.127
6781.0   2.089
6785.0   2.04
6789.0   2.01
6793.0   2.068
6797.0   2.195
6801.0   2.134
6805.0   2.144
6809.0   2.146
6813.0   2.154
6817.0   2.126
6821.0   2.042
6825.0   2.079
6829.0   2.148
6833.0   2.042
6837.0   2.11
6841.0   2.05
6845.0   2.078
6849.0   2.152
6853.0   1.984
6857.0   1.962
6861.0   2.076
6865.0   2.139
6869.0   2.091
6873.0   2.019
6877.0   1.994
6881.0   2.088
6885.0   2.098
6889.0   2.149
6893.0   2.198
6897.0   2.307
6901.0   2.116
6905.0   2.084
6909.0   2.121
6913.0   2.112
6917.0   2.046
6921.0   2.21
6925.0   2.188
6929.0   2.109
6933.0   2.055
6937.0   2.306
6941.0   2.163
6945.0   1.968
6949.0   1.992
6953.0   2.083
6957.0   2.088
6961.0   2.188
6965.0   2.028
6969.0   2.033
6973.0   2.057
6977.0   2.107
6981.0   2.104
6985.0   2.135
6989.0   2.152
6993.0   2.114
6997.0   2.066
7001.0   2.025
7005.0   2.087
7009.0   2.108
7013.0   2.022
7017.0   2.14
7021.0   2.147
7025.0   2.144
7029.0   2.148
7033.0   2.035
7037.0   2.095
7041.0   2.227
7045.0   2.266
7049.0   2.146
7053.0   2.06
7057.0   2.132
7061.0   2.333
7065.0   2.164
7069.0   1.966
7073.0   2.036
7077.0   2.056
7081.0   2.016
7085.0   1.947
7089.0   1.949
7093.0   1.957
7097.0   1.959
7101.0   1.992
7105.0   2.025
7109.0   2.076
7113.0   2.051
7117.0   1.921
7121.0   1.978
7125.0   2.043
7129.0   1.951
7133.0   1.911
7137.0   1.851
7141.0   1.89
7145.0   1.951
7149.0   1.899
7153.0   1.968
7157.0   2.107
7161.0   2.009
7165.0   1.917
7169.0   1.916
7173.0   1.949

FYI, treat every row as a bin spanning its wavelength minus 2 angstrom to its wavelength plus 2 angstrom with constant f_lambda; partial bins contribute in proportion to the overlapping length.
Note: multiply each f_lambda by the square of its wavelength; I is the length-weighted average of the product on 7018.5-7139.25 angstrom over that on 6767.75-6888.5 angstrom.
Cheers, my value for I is 1.06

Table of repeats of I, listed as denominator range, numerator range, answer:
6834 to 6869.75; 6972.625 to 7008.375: 1.05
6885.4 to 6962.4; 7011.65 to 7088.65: 1.03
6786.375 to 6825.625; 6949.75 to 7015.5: 1.04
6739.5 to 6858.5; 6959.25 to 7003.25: 1.05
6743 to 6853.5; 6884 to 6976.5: 1.04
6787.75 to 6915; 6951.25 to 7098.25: 1.05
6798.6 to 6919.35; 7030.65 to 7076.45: 1.07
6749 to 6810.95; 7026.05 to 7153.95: 1.05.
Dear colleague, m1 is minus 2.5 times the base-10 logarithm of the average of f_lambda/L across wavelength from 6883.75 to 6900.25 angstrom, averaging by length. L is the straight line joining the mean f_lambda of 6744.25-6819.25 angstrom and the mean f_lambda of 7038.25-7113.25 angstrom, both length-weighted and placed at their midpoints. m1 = -0.04 mag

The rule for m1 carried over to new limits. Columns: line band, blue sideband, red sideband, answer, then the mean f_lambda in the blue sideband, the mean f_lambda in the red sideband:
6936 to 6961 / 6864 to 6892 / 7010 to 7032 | 0.00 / 2.08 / 2.12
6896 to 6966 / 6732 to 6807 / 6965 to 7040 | -0.01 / 2.13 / 2.1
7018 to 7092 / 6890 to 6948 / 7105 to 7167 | -0.04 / 2.14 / 1.97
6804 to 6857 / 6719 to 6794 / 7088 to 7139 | 0.03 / 2.18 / 1.97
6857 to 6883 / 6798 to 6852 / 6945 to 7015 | 0.02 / 2.11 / 2.08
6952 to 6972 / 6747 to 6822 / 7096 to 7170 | -0.02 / 2.11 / 1.97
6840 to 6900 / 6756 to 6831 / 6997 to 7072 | 0.01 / 2.11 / 2.12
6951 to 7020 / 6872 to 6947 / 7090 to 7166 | -0.01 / 2.12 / 1.97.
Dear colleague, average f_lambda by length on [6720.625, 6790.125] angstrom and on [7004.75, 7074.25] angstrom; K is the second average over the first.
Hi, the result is 0.97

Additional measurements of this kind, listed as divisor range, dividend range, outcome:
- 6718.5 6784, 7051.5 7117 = 0.92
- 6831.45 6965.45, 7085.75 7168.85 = 0.94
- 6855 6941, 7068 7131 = 0.94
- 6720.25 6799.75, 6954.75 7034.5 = 0.96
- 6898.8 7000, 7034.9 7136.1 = 0.97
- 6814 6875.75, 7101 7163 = 0.95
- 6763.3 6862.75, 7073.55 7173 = 0.94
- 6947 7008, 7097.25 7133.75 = 0.96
